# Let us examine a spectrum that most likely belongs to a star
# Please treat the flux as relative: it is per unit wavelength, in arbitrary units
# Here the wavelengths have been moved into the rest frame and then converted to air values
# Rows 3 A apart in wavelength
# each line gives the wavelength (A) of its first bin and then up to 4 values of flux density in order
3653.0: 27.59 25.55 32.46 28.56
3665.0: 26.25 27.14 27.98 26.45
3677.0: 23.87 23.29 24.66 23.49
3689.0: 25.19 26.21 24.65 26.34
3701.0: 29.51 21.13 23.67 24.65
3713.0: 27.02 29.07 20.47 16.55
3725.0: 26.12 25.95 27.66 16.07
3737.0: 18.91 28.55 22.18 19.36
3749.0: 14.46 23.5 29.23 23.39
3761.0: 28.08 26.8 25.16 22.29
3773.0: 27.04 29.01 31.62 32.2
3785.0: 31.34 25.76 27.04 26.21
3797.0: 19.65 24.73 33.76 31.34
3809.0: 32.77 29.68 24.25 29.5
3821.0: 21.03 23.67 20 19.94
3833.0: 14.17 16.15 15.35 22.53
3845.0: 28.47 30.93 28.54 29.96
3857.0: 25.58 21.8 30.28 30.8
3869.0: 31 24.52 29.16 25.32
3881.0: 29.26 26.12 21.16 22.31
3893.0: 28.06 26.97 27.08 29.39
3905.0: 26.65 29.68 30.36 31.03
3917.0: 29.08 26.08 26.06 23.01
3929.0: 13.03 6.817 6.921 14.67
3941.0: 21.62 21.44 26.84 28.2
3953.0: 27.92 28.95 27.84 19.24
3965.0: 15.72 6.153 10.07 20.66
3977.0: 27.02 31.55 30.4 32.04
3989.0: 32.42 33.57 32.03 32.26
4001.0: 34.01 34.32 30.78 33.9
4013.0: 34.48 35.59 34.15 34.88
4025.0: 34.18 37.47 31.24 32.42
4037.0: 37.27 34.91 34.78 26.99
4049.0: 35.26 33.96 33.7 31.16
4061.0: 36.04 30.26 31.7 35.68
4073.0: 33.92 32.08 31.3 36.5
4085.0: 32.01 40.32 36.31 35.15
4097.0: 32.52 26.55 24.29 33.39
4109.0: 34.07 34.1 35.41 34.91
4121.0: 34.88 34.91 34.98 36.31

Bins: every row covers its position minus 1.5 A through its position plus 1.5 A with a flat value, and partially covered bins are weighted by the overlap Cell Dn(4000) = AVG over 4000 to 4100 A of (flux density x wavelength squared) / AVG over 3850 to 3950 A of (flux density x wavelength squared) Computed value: 1.47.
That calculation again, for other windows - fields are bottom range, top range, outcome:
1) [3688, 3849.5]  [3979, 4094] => 1.55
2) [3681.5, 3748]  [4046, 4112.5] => 1.67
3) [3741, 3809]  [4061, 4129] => 1.50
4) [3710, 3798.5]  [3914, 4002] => 1.06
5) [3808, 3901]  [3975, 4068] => 1.42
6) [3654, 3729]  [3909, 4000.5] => 1.08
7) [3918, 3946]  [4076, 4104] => 1.97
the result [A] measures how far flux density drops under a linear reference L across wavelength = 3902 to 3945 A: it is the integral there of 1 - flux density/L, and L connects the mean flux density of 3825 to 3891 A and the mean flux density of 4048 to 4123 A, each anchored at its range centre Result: 7.8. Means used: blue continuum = 24.7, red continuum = 33.4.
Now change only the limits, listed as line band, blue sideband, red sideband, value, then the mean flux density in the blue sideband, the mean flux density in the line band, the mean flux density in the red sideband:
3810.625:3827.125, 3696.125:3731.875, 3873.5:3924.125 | 0.73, 24.8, 25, 27.3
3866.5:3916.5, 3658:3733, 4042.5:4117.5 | 3.17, 25.4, 27.5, 33.1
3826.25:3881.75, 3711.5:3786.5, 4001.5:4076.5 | 6.28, 24.9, 24.9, 33.7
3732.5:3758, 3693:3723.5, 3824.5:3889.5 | 2.92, 24.3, 21.6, 24.8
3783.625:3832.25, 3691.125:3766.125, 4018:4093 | 0.48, 24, 26.1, 33.9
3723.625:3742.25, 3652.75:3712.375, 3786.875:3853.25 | 1.26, 25.9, 23.8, 24.8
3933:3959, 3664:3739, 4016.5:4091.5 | 7.52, 24.5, 22.1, 33.9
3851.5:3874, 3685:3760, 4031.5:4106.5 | -0.19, 23.8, 27.8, 33.1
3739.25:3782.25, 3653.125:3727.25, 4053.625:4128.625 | 2.59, 25.5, 25.3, 33.4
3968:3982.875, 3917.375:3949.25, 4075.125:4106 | 1.02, 19.2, 21.4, 32.7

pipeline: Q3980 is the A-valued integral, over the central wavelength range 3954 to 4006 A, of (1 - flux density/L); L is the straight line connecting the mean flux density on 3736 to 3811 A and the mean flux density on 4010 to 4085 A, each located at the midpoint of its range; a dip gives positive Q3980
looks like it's 9.0 A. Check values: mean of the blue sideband 26.2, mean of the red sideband 33.7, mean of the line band 26.4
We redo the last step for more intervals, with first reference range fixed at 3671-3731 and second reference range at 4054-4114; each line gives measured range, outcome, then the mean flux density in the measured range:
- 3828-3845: 5.6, 18.7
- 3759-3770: 0.1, 25.9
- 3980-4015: -1.7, 32.7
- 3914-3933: 4.9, 21.9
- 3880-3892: 1.7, 24.7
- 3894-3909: 0.6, 27.9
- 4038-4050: -0.3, 33.1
